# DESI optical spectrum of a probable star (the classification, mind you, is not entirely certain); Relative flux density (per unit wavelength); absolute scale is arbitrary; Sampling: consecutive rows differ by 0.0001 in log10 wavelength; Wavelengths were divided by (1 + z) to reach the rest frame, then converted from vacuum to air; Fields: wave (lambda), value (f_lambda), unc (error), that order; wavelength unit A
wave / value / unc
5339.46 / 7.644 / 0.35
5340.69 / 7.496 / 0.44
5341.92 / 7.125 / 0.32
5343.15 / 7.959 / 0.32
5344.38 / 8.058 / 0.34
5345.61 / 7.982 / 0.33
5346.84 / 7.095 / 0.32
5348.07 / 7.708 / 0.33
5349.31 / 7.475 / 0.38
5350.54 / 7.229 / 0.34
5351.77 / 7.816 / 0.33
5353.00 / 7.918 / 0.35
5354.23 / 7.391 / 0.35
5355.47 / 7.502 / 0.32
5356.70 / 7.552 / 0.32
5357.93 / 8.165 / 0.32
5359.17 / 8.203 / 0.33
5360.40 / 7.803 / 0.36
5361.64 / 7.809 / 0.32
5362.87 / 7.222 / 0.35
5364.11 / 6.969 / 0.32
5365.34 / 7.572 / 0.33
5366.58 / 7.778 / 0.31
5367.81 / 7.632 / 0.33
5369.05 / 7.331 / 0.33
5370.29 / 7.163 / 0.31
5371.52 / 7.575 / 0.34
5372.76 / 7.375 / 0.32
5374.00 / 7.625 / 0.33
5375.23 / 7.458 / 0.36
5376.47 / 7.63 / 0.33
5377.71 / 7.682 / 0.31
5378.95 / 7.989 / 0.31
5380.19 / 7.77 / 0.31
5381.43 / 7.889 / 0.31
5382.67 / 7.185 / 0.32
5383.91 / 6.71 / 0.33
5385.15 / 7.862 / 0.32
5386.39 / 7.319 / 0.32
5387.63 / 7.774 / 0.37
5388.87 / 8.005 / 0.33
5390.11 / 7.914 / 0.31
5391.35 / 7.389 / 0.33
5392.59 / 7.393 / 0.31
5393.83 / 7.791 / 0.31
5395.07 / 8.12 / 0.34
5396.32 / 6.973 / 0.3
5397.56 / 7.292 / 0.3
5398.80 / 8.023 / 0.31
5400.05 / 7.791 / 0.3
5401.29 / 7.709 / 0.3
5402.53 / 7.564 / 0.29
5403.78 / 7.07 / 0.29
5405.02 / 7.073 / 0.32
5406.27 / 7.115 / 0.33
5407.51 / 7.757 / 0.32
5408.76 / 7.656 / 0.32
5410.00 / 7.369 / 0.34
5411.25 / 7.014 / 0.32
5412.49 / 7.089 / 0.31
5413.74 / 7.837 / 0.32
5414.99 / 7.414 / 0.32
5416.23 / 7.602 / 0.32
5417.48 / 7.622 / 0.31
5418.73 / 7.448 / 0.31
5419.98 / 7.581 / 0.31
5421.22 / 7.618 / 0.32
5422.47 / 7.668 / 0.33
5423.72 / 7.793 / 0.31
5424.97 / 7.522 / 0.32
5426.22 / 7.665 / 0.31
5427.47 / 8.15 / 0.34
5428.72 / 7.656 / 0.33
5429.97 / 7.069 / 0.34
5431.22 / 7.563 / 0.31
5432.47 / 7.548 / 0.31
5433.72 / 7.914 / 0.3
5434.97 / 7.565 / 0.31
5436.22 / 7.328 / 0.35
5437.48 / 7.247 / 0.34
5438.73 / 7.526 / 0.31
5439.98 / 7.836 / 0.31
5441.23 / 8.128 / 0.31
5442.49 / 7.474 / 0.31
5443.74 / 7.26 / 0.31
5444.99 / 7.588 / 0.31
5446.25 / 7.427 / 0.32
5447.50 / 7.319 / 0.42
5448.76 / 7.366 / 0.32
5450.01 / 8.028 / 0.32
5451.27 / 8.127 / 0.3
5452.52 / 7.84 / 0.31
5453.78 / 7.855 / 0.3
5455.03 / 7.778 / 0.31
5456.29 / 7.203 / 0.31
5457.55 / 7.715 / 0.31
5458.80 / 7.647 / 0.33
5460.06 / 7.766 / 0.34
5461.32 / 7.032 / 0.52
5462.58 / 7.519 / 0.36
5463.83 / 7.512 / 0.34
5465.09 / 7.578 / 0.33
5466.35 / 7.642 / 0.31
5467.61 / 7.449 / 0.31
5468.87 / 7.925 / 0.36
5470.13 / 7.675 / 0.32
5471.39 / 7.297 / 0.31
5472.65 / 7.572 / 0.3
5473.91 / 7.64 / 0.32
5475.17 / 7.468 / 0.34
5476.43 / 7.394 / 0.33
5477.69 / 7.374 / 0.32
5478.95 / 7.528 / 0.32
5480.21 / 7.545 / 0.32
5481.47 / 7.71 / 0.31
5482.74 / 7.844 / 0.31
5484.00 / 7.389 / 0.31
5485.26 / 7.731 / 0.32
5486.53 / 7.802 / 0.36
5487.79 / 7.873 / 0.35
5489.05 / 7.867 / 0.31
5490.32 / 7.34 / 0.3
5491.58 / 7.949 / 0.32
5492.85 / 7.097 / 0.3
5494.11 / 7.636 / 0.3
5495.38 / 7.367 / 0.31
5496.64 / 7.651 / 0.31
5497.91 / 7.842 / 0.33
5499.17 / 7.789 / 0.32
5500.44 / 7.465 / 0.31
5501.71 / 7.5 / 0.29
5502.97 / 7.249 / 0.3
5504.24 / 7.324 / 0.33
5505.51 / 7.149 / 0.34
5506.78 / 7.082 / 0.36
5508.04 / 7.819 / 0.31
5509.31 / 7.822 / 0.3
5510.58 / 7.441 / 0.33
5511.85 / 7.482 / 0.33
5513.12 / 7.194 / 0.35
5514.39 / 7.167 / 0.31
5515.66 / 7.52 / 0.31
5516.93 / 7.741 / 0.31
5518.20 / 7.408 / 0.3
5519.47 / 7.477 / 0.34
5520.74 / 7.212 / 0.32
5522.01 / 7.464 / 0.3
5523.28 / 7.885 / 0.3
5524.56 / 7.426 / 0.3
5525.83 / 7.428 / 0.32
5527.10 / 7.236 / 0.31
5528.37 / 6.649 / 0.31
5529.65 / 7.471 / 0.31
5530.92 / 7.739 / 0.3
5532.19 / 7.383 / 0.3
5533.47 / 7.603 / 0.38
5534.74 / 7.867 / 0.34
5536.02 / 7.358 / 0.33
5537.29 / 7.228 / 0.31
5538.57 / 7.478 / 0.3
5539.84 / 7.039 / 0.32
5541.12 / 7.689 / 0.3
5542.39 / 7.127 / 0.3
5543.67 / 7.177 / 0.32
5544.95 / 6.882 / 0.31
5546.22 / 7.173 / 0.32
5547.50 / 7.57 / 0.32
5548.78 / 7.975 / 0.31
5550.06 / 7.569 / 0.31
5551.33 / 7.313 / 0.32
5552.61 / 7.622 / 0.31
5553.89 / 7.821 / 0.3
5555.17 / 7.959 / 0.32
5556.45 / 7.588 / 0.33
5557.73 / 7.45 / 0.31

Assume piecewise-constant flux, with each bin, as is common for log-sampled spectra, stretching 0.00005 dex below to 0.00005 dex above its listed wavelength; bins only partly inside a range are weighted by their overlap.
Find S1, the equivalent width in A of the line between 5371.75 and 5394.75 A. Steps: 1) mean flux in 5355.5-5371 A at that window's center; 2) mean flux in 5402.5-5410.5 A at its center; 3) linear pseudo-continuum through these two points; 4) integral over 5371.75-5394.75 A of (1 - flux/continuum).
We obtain -0.36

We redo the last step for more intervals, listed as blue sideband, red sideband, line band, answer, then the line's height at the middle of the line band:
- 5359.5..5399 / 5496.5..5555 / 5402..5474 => -0.4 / 7.52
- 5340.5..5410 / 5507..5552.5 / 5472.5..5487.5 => -0.2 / 7.48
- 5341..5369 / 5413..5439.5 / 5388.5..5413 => 0.3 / 7.6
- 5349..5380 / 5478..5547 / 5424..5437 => -0.1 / 7.54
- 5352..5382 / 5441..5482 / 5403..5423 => 0.5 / 7.6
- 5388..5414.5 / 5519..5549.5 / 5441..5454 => -0.3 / 7.48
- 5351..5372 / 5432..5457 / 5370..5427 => 0.5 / 7.61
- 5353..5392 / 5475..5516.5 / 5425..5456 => -0.3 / 7.56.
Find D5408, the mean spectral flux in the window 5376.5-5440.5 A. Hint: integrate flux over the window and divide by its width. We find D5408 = 7.56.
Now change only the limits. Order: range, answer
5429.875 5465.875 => 7.59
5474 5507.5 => 7.54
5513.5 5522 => 7.42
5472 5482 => 7.53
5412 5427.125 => 7.58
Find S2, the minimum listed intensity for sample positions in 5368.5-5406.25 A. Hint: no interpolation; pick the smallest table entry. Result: 6.71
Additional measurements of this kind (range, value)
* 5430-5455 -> 7.247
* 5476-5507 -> 7.082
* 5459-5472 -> 7.032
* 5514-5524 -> 7.167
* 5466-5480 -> 7.297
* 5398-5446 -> 7.014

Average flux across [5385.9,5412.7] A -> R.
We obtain 7.52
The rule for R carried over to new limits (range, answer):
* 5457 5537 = 7.52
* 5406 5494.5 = 7.58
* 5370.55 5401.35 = 7.6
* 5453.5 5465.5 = 7.55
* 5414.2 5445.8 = 7.59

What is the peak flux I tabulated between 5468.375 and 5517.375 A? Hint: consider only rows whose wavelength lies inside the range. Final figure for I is 7.949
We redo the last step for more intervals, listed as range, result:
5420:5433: 8.15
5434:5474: 8.128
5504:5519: 7.822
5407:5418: 7.837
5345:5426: 8.203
